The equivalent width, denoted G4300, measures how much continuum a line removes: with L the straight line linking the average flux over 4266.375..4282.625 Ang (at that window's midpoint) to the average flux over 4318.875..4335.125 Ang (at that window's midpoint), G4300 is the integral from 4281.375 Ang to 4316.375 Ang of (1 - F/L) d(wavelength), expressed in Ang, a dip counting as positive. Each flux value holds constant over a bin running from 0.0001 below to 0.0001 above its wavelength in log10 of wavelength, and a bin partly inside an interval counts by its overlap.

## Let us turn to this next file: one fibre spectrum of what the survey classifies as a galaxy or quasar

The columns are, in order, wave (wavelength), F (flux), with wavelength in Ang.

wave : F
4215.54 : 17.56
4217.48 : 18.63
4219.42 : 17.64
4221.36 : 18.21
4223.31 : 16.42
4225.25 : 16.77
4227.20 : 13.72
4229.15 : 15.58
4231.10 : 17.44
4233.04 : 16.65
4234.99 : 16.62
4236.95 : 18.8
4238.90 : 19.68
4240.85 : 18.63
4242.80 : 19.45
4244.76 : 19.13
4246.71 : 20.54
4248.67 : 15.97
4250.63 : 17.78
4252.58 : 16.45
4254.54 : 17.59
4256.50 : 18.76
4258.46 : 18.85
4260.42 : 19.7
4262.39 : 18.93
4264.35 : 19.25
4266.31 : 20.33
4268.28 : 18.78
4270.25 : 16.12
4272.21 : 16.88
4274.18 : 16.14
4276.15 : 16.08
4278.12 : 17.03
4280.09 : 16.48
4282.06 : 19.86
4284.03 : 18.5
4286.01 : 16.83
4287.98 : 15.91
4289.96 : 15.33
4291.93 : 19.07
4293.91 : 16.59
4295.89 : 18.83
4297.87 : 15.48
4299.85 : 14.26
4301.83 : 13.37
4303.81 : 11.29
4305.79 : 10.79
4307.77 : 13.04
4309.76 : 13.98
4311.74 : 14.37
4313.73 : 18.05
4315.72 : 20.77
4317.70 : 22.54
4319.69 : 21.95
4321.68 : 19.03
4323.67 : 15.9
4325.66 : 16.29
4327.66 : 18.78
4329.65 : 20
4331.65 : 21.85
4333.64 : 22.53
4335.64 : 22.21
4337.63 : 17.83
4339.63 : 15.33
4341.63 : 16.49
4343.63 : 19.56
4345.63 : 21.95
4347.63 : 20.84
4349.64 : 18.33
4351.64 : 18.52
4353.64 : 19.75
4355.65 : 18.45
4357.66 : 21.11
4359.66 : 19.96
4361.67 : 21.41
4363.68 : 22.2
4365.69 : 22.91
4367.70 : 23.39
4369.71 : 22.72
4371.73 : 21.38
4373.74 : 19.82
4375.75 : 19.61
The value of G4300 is 4.8 Ang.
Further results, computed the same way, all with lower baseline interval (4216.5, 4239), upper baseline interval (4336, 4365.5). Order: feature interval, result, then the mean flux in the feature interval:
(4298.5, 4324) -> 3.65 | 16.1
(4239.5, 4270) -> -1.73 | 18.6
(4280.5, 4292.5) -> 0.52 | 17.5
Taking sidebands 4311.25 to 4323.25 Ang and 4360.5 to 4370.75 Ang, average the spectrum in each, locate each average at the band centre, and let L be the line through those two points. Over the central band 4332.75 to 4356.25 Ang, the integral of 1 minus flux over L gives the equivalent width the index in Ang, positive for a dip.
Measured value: 2.0 Ang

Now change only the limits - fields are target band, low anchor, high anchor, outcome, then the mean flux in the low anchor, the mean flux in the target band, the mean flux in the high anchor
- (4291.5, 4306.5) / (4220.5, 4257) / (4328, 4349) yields 3.2 Ang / 17.6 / 14.9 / 19.8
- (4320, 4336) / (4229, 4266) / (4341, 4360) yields -0.2 Ang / 18.3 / 19.6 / 19.5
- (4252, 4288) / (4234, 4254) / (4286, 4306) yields -2.3 Ang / 18.3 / 17.9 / 15.3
